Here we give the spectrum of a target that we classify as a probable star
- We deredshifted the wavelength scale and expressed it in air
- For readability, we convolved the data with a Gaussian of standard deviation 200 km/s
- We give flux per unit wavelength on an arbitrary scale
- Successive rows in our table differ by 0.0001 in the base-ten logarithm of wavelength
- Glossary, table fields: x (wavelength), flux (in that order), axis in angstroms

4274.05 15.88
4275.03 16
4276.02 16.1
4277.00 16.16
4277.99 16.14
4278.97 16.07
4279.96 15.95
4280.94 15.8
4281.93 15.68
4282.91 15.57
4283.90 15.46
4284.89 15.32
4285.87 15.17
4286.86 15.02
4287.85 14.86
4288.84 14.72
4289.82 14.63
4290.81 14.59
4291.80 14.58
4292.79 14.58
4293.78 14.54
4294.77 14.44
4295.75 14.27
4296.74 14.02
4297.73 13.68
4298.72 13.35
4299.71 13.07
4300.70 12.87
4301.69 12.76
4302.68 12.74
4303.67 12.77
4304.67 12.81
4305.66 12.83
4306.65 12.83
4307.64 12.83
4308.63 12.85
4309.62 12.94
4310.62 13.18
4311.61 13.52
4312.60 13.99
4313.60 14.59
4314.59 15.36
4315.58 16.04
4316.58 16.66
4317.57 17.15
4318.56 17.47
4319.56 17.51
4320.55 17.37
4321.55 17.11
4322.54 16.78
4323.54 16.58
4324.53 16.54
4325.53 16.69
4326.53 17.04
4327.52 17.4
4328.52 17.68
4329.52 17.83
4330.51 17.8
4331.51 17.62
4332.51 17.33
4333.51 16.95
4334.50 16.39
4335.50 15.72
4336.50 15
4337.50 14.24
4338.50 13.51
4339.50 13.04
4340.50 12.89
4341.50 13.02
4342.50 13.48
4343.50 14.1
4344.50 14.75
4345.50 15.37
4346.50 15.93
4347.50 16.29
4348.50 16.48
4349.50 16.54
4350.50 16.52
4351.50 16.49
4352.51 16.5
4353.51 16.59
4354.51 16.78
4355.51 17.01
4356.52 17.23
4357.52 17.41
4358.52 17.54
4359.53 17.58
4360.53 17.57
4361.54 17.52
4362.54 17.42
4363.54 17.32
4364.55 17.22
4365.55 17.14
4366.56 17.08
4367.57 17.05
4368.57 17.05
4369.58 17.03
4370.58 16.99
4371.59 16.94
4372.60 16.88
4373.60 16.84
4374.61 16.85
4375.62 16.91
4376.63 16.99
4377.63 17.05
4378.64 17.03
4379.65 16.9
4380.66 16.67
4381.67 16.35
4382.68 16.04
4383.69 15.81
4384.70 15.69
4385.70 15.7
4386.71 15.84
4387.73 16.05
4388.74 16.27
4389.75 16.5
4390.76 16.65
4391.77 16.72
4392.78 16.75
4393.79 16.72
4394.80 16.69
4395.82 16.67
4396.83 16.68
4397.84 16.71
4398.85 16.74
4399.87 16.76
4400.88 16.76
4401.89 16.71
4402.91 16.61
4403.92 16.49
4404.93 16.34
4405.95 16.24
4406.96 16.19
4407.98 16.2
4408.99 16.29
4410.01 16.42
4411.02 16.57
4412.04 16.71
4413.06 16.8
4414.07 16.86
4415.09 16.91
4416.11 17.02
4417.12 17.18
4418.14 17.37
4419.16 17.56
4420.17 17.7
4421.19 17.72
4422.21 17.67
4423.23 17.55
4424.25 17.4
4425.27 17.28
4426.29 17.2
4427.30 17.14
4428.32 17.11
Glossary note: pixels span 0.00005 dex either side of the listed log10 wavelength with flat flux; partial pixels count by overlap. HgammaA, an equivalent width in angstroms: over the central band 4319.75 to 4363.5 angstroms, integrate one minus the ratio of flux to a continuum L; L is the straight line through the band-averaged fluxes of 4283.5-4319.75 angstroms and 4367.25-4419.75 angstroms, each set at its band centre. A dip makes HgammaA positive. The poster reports -2.8 angstroms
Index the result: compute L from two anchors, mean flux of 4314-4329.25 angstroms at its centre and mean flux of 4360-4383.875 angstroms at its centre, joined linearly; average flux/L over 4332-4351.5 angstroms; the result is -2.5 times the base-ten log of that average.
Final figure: 0.12 mag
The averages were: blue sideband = 16.9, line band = 15.2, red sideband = 17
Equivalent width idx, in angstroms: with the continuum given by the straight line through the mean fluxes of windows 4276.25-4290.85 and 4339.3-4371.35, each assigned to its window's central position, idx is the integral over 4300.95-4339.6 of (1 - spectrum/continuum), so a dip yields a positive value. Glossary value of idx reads 1.3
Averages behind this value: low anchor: 15.5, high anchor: 16.3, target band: 15.4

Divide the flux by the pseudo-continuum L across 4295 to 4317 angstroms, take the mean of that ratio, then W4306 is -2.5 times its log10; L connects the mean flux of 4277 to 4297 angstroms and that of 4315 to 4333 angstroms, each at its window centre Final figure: 0.18 mag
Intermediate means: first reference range 15.1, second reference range 17.1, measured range 13.6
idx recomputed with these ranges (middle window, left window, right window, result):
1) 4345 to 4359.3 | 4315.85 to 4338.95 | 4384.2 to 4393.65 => -0.1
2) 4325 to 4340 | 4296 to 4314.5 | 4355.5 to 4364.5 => -1.0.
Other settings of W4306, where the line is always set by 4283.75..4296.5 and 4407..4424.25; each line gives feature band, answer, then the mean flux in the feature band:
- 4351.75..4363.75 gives -0.080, 17.2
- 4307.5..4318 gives 0.048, 14.5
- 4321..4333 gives -0.118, 17.2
